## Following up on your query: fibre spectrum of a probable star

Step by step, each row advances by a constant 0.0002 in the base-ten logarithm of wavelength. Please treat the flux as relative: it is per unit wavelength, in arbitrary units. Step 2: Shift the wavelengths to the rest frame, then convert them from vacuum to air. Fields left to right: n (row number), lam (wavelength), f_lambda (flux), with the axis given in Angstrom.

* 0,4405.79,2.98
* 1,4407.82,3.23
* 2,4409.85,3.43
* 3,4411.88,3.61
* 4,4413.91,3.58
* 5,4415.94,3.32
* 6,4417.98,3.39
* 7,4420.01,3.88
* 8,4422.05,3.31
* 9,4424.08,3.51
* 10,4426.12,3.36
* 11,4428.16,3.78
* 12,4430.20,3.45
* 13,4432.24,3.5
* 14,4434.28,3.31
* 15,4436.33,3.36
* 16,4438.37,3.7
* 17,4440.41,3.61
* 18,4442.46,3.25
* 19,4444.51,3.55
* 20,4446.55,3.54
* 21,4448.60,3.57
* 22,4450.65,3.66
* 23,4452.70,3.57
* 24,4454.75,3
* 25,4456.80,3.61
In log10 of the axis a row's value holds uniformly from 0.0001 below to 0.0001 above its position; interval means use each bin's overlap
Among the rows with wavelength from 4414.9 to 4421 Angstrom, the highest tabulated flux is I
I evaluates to 3.88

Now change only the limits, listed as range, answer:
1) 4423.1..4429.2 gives 3.78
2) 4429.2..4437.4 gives 3.5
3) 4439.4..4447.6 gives 3.61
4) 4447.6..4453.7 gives 3.66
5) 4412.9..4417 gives 3.58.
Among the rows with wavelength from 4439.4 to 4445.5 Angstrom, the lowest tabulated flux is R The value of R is 3.25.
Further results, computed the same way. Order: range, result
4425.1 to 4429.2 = 3.36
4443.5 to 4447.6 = 3.54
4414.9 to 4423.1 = 3.31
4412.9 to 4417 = 3.32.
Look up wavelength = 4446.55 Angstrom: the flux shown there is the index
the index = 3.54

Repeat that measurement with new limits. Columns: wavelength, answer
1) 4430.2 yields 3.45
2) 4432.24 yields 3.5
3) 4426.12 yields 3.36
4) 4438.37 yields 3.7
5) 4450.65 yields 3.66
